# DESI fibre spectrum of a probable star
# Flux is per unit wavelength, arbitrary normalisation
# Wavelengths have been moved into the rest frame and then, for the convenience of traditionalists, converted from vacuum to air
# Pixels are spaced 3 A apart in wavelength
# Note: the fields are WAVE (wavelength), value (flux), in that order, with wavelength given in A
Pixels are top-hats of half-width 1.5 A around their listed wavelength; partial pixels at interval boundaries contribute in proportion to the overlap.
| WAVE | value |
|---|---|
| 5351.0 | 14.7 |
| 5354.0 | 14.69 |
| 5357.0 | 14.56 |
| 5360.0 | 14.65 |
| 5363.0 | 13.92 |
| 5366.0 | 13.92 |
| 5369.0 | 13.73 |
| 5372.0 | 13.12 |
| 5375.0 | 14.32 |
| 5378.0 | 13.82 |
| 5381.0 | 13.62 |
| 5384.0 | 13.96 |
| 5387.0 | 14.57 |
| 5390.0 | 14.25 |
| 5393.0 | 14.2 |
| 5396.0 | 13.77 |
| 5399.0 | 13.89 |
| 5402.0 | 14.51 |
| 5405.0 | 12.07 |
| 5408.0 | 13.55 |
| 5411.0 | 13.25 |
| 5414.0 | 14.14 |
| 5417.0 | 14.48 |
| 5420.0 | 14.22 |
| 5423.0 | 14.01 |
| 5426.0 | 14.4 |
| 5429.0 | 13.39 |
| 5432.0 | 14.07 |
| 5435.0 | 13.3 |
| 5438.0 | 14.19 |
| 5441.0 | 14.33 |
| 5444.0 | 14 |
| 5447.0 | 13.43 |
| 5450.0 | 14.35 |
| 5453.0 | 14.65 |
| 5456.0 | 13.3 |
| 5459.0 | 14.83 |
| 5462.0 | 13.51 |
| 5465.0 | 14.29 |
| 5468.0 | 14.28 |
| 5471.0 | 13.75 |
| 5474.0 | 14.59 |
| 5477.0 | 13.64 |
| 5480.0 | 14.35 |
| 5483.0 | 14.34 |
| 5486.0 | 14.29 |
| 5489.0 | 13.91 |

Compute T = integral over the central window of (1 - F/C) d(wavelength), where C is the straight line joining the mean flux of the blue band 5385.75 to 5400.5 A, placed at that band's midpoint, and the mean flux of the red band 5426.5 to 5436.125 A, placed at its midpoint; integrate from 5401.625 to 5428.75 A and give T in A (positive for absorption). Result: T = 0.1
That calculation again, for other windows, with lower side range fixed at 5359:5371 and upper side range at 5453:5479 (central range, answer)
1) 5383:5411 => 0.4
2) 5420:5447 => 0.2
